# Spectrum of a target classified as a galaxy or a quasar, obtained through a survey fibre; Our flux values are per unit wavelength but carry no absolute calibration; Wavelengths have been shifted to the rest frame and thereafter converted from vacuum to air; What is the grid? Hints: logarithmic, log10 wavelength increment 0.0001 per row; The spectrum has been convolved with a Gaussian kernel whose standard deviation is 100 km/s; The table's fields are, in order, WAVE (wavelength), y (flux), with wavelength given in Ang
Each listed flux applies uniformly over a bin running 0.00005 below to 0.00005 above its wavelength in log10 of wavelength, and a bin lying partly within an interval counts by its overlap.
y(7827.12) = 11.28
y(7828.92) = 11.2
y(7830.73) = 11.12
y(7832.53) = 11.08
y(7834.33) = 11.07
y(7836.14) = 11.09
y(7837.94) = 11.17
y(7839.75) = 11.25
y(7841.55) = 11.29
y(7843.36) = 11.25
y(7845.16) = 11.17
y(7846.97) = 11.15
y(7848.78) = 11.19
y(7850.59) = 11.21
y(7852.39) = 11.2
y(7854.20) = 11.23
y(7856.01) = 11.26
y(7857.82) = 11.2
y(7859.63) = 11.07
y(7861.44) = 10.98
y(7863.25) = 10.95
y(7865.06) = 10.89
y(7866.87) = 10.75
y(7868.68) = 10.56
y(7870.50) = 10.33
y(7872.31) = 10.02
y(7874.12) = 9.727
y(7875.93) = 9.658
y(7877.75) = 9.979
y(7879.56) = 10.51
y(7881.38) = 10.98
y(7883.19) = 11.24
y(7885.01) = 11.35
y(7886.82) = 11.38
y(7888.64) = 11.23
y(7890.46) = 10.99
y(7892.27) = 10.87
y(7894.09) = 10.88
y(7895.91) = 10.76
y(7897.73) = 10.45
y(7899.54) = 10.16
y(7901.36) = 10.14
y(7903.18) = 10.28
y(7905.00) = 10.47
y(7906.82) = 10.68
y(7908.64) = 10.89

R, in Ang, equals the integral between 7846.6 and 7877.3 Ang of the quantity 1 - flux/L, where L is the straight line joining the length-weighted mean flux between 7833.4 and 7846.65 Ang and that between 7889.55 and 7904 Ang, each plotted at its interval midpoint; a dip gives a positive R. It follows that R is 0.5 Ang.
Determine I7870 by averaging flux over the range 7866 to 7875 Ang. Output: 10.3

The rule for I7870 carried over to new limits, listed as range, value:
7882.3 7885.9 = 11.3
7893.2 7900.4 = 10.6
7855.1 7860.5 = 11.2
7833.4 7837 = 11.1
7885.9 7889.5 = 11.3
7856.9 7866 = 11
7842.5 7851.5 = 11.2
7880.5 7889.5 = 11.2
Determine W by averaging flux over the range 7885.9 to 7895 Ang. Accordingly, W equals 11.1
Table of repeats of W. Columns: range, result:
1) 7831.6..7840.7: 11.1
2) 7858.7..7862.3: 11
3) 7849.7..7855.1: 11.2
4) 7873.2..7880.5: 9.97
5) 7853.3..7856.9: 11.2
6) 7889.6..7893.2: 10.9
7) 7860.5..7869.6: 10.8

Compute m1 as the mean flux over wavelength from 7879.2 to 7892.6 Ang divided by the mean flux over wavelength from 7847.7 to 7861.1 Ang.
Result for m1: 0.99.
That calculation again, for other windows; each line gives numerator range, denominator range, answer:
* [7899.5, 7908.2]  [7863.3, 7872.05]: 0.98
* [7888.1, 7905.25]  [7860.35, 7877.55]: 1.02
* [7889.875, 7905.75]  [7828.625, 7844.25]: 0.95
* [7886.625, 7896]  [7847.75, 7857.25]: 0.98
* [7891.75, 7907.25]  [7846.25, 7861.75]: 0.94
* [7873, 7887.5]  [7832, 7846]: 0.95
